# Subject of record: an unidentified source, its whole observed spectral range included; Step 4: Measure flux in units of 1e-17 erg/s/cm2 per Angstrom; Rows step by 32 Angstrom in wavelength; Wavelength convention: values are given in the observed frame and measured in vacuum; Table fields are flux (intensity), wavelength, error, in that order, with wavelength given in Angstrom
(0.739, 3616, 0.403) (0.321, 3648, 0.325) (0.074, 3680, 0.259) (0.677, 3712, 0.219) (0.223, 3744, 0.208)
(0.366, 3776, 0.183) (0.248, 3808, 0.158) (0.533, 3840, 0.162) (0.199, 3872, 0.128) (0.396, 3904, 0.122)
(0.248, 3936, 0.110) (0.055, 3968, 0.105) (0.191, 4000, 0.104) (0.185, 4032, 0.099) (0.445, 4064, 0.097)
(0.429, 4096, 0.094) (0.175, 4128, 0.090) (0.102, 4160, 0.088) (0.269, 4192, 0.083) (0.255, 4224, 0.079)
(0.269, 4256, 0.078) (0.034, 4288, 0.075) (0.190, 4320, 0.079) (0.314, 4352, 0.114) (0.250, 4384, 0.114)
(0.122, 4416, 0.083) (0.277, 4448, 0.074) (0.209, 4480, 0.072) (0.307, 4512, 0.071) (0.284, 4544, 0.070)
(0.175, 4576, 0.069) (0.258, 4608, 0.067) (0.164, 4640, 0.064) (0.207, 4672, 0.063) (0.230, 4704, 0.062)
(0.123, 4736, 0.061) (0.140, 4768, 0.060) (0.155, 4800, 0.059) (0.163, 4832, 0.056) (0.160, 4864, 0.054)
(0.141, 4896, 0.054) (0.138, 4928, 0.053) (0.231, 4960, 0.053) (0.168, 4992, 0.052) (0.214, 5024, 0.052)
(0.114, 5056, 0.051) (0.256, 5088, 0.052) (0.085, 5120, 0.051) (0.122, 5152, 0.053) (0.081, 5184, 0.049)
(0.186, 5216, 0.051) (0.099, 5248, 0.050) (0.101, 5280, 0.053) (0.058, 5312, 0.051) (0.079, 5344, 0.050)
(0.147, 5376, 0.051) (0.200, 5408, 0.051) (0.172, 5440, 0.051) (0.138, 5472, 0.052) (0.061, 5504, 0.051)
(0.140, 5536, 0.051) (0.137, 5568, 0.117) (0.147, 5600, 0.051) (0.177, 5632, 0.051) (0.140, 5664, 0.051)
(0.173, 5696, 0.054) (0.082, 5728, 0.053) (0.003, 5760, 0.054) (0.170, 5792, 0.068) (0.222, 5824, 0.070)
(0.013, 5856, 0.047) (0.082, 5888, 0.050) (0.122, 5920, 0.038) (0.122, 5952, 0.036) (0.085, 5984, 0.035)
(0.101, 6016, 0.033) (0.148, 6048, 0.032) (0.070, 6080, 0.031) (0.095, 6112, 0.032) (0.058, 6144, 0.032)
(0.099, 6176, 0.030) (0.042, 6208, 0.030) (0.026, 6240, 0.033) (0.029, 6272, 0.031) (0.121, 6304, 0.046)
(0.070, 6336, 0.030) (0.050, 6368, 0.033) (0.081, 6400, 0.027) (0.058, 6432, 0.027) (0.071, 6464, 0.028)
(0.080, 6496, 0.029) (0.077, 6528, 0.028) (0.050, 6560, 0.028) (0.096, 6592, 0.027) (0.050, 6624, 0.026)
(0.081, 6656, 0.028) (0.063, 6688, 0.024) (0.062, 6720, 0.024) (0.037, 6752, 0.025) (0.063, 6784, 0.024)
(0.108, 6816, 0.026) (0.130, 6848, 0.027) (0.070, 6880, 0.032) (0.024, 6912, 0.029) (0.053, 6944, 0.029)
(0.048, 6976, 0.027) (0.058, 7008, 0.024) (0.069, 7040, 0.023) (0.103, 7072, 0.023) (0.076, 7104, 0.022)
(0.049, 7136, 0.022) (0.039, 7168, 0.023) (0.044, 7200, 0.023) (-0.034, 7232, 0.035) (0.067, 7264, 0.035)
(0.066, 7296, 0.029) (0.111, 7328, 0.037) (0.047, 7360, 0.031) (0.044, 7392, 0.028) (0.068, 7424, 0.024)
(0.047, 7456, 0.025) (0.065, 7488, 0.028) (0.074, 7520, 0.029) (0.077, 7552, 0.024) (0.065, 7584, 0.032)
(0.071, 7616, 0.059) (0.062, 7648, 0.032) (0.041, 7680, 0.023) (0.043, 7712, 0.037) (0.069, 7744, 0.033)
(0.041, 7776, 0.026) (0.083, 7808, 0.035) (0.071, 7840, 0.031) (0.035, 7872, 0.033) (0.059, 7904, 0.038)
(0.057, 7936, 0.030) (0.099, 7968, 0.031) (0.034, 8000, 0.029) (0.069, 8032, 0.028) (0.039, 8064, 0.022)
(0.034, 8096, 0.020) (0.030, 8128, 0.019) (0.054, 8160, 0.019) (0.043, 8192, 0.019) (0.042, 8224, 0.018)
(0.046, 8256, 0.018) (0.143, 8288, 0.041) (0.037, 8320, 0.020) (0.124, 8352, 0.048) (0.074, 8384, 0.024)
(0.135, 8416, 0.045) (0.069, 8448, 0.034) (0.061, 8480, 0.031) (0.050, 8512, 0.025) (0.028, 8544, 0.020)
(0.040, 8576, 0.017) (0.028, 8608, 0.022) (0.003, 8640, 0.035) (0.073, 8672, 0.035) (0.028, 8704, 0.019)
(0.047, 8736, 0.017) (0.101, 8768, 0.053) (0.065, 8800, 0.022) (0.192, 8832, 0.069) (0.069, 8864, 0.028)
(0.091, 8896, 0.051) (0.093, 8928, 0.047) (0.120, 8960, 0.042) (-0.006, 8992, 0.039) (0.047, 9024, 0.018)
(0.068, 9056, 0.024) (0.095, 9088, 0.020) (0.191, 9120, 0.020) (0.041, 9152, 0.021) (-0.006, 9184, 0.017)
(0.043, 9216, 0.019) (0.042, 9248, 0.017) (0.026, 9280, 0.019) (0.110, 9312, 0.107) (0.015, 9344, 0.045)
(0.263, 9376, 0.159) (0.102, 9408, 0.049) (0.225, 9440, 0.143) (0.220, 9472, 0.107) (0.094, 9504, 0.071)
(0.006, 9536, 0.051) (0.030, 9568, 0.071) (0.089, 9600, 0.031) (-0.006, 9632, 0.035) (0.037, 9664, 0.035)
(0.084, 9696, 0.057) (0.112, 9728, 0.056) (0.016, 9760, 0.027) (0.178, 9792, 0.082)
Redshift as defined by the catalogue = 1.44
